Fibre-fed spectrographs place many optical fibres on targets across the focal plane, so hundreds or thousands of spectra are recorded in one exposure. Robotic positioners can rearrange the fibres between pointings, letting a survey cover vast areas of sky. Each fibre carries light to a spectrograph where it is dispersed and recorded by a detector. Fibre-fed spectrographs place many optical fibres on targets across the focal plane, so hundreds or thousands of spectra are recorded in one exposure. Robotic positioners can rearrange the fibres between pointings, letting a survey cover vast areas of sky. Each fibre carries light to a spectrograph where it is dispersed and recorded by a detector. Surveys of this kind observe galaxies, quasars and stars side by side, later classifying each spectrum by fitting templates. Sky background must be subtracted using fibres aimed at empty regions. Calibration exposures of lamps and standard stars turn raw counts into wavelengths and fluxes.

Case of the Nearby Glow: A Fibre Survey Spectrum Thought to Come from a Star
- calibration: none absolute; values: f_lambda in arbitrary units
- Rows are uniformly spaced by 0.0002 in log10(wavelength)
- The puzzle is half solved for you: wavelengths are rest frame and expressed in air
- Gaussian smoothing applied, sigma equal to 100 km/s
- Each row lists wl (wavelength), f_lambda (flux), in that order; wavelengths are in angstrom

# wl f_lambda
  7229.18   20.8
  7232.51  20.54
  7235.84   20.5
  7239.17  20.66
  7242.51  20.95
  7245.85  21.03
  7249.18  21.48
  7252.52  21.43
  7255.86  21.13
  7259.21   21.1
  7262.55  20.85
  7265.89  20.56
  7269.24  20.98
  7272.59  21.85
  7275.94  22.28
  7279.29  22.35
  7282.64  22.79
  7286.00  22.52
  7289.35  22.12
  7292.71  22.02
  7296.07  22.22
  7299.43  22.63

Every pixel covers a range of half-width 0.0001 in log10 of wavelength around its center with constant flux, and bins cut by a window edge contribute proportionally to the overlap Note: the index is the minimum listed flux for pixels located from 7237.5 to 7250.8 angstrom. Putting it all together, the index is 20.66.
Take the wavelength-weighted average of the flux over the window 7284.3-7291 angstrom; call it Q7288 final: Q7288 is 22.3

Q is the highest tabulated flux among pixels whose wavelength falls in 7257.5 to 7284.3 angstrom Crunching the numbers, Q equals 22.79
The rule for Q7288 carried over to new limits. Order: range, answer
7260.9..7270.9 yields 20.8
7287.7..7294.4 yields 22.1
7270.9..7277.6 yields 22.1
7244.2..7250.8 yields 21.3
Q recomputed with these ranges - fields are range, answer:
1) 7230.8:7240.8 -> 20.66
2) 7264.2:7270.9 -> 20.98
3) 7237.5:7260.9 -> 21.48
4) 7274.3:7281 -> 22.35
